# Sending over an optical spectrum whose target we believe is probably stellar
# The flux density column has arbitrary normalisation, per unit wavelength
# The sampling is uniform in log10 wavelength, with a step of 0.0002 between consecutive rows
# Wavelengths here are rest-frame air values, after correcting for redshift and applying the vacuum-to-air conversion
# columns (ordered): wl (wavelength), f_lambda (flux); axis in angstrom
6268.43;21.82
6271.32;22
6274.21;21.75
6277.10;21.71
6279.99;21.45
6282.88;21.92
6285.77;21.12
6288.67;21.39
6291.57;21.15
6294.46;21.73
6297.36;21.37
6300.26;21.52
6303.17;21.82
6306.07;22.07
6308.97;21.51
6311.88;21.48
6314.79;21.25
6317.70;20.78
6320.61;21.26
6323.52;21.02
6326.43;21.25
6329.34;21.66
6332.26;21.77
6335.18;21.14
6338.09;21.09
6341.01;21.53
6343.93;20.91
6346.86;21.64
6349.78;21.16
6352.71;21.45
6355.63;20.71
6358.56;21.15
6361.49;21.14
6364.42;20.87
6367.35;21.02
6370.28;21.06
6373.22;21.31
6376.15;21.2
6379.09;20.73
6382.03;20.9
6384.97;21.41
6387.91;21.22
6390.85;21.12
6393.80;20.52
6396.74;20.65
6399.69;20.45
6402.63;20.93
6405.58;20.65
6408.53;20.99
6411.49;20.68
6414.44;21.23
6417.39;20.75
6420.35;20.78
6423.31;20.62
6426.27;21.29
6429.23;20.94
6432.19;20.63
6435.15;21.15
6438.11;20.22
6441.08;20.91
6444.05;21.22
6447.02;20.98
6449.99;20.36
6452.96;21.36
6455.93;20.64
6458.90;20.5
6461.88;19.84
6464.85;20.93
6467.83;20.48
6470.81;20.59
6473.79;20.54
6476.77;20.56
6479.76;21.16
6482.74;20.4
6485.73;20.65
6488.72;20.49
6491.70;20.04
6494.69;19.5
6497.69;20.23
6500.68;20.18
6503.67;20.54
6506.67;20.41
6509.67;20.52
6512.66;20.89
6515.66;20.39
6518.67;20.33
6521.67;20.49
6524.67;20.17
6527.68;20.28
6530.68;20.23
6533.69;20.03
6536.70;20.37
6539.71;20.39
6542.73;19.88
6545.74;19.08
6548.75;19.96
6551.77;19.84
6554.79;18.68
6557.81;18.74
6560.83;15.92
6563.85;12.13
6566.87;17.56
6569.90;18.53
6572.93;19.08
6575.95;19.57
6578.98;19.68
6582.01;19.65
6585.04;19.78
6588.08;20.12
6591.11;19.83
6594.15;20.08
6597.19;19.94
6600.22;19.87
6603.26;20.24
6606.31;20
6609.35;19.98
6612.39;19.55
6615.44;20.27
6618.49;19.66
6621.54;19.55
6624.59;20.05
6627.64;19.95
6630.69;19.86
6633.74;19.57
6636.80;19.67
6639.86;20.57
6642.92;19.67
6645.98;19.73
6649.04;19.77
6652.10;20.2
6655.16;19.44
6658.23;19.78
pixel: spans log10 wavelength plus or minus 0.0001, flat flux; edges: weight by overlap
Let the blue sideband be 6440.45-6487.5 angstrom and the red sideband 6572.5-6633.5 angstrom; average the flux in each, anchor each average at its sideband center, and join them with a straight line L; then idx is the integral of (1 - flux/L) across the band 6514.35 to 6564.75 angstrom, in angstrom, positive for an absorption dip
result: 2.3 angstrom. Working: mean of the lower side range 20.7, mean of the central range 19.3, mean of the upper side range 19.8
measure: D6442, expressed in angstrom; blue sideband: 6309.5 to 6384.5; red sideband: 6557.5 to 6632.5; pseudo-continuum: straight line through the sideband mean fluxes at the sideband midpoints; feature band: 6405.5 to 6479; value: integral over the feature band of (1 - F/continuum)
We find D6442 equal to -1.2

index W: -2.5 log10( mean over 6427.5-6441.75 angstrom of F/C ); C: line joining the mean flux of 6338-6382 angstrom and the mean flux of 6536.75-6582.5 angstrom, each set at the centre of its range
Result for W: -0.031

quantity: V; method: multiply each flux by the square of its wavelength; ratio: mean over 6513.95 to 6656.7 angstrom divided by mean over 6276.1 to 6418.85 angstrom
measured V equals 1.0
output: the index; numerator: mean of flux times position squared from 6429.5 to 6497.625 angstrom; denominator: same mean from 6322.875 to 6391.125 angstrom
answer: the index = 1.00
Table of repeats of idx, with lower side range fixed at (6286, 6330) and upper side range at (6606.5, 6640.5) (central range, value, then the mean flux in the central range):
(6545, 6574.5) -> 3.3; 17.9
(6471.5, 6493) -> 0.0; 20.6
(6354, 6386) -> 0.1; 21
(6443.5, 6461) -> -0.1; 20.8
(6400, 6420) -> 0.1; 20.8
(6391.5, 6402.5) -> 0.2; 20.6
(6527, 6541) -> 0.0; 20.3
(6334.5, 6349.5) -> 0.0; 21.3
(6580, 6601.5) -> 0.1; 19.9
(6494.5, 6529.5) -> 0.1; 20.4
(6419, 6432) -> 0.0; 20.9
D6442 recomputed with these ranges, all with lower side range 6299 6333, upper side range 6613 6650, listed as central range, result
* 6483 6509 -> 0.3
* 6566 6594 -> 1.0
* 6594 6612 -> 0.0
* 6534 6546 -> 0.2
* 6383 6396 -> 0.0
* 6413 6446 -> 0.0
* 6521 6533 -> 0.1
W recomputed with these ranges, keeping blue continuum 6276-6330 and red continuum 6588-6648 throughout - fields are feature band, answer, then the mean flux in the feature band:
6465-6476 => 0.00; 20.6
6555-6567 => 0.24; 16.2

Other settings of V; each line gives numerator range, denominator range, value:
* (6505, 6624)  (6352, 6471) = 0.98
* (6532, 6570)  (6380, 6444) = 0.93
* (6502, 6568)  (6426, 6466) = 0.96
